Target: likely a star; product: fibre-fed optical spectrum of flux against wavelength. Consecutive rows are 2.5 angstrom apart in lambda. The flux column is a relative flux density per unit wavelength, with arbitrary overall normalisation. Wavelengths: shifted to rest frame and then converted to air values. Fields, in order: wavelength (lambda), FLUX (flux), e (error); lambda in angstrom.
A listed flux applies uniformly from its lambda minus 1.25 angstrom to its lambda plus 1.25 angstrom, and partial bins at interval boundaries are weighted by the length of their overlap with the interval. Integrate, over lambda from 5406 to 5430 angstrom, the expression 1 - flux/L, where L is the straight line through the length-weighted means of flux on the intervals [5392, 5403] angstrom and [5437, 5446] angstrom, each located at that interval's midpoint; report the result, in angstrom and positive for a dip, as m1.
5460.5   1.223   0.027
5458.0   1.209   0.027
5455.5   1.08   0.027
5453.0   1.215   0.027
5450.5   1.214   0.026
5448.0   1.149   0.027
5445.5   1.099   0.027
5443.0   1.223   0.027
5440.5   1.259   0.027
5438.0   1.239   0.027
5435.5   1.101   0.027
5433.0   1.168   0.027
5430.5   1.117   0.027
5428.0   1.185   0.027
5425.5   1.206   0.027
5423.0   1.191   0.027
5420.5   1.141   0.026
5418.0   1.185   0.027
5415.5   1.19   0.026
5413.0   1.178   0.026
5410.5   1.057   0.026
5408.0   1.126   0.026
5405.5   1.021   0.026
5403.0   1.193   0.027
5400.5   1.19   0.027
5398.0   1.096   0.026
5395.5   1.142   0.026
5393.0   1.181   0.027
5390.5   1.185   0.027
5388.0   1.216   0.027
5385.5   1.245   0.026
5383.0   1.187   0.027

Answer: 0.5 angstrom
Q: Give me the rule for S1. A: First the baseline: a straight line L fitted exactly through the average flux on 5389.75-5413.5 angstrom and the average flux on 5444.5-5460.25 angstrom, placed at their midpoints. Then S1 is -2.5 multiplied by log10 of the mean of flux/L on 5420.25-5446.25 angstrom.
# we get -0.02 mag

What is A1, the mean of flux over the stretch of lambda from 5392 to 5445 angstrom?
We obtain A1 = 1.16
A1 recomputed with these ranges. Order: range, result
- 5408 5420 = 1.15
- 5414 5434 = 1.17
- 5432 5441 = 1.19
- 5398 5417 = 1.13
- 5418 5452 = 1.18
